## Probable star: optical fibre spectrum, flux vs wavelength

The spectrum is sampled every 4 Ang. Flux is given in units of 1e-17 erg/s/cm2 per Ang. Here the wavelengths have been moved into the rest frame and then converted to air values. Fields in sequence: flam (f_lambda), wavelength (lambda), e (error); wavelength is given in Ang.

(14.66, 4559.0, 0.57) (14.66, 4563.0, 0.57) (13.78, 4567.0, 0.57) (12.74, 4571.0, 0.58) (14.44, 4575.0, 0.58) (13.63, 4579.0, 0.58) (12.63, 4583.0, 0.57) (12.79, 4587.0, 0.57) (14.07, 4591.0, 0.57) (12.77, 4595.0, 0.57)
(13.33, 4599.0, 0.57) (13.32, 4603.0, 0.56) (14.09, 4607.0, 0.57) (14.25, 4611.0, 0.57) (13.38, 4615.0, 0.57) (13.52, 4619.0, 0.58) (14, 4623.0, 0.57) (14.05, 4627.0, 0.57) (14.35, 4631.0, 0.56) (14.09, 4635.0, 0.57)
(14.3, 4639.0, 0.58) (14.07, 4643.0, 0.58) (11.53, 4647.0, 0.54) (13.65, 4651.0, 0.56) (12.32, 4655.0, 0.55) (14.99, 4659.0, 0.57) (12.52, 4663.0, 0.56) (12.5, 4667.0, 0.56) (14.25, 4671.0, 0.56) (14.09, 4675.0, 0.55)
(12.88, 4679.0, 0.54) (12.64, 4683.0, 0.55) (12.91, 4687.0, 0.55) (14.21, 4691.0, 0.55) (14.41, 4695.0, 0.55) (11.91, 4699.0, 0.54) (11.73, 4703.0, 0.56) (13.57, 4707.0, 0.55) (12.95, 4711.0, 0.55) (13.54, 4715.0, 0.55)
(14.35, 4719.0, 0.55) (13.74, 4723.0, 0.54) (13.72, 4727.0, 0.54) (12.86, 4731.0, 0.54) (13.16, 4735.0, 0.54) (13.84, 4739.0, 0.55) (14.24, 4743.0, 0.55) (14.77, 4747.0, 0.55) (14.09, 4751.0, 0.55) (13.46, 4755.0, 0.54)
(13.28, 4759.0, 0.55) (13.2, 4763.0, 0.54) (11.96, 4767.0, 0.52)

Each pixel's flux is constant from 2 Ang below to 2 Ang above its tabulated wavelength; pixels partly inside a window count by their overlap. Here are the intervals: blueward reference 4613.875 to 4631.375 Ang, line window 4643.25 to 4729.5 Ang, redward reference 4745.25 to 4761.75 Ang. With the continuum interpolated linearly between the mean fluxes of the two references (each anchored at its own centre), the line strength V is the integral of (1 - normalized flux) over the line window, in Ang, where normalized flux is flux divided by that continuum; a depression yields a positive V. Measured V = 3.6 Ang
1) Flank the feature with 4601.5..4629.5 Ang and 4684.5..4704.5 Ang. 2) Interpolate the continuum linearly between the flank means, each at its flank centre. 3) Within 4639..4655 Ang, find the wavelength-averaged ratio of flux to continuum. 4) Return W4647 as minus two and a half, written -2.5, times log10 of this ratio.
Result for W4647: 0.03 mag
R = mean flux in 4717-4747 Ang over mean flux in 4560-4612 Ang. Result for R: 1.0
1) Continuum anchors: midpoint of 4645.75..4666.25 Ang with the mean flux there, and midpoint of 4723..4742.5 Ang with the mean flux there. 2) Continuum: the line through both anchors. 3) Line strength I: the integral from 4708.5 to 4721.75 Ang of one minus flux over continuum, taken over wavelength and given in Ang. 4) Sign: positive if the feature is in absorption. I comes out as -0.2 Ang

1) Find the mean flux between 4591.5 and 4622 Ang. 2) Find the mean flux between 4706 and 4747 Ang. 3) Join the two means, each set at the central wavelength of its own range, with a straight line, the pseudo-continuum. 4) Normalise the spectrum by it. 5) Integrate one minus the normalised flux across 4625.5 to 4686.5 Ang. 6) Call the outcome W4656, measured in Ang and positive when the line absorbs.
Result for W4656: 0.6 Ang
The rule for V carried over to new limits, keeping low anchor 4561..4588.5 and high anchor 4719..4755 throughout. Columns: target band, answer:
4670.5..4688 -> 0.53 Ang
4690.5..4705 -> 0.84 Ang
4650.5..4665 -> 0.36 Ang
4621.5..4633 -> -0.43 Ang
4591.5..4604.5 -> 0.32 Ang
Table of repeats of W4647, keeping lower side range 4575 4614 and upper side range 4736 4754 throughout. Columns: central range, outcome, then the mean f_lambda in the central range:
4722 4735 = 0.05 mag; 13.4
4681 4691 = 0.07 mag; 13.1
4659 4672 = 0.04 mag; 13.3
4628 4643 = -0.04 mag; 14.2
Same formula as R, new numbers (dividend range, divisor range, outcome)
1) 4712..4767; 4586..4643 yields 0.99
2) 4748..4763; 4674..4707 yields 1.04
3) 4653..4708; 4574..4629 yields 0.97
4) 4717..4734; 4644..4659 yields 1.05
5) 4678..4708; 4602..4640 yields 0.93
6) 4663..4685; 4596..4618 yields 0.97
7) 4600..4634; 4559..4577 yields 0.99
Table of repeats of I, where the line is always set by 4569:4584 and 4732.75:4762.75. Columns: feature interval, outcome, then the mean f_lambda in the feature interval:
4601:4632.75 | -0.9 Ang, 13.9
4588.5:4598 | 0.0 Ang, 13.4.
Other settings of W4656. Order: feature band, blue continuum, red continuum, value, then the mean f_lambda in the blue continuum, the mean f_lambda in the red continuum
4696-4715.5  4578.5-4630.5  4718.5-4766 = 1.2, 13.5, 13.7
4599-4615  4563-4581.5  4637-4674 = -0.2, 13.7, 13.4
